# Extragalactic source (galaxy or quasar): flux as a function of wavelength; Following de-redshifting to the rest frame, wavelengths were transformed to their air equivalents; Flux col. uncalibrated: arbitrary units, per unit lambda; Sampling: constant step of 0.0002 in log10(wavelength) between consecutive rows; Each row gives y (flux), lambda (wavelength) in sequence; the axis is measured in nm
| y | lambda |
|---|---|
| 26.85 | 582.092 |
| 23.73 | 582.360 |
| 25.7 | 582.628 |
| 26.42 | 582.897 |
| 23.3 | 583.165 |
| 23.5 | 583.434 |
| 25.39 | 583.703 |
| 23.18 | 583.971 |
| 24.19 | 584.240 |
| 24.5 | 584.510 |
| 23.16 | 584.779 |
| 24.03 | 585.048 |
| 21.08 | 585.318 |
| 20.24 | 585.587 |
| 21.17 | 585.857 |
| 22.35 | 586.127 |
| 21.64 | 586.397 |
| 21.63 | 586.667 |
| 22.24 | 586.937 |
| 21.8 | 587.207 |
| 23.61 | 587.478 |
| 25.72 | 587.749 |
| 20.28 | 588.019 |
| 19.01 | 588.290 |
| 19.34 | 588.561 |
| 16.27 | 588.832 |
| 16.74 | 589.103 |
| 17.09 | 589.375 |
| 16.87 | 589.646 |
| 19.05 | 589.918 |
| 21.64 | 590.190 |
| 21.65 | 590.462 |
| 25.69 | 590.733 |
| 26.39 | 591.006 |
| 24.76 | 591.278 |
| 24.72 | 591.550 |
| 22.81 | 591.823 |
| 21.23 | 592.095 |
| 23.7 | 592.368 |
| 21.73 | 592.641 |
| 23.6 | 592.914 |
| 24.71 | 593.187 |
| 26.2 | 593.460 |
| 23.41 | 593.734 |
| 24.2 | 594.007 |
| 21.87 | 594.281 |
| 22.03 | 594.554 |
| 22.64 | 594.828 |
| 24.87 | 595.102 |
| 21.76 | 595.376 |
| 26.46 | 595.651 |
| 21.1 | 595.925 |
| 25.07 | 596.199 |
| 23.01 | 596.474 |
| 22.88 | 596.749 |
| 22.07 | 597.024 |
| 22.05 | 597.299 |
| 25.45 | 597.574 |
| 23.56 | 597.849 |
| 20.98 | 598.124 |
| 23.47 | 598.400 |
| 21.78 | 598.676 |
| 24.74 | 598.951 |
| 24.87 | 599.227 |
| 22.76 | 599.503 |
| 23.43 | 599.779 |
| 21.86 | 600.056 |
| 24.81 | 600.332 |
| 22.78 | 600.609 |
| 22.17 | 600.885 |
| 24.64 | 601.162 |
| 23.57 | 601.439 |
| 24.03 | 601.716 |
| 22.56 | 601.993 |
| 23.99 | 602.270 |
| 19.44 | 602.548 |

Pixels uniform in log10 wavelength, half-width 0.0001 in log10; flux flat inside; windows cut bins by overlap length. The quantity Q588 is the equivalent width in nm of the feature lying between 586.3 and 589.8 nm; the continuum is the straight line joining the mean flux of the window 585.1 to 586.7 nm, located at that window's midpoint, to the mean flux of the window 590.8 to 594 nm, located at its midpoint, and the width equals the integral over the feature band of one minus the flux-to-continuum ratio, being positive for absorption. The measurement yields 0.331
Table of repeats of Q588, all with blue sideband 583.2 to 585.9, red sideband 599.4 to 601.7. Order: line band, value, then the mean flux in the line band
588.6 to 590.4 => 0.39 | 18.2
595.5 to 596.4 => -0.03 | 24.1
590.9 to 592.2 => -0.04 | 24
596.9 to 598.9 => 0.04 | 22.9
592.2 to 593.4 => -0.02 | 23.6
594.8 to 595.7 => -0.02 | 23.8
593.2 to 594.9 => -0.02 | 23.5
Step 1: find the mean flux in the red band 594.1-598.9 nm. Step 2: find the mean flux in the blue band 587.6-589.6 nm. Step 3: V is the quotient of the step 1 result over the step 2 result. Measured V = 1.20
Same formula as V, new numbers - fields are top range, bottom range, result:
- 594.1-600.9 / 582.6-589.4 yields 1.05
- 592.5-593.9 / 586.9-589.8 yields 1.21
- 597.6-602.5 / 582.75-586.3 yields 1.00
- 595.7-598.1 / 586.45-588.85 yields 1.09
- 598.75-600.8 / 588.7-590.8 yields 1.23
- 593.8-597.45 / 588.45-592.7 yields 1.09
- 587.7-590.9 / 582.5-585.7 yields 0.84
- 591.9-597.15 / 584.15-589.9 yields 1.11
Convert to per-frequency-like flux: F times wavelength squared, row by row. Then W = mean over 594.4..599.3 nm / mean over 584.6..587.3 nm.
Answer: 1.1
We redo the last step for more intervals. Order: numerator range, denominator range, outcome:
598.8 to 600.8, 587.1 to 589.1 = 1.19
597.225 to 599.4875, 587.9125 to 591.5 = 1.17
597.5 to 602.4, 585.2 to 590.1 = 1.20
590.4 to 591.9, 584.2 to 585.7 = 1.10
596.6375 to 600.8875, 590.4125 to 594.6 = 0.99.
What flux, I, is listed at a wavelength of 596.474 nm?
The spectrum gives 23.01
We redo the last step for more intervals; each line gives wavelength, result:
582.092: 26.85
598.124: 20.98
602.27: 23.99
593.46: 26.2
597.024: 22.07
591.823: 22.81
